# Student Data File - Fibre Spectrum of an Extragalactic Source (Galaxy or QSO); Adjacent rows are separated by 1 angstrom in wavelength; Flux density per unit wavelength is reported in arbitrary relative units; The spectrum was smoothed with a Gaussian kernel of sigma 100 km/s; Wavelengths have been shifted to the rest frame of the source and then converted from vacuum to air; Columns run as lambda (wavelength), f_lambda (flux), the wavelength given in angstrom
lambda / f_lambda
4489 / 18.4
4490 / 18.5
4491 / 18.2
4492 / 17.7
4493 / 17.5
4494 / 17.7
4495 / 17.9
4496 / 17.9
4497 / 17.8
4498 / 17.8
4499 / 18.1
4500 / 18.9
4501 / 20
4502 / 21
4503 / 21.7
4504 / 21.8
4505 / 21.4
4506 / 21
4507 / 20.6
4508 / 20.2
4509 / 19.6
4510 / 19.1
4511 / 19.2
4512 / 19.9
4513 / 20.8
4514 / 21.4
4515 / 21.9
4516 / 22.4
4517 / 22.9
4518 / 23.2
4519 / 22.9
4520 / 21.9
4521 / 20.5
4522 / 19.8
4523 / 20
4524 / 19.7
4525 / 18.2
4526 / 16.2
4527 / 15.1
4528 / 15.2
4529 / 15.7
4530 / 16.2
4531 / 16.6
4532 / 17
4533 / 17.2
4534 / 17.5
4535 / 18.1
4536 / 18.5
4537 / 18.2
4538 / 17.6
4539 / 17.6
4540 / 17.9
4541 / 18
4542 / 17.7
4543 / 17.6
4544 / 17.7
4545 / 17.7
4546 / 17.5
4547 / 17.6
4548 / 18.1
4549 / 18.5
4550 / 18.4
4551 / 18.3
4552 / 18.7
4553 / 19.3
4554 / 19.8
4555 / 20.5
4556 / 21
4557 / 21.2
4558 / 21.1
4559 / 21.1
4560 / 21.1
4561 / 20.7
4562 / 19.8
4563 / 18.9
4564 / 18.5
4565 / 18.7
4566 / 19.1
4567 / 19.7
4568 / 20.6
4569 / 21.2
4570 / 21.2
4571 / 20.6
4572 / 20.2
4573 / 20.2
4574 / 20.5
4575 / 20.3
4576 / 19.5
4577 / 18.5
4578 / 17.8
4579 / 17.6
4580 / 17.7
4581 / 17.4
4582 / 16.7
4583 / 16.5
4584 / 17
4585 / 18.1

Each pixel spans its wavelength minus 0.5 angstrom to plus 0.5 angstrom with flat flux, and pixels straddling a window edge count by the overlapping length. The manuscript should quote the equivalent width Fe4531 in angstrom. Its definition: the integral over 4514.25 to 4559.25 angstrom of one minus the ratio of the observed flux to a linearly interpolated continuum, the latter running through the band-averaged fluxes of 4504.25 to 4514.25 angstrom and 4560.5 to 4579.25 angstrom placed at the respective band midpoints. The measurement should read 2.7 angstrom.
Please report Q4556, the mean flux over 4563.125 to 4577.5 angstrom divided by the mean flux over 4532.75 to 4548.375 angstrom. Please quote 1.1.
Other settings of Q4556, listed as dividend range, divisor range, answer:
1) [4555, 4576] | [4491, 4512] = 1.05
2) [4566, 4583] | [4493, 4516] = 0.97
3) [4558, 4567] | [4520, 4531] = 1.11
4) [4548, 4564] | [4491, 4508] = 1.03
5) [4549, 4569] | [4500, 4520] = 0.94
